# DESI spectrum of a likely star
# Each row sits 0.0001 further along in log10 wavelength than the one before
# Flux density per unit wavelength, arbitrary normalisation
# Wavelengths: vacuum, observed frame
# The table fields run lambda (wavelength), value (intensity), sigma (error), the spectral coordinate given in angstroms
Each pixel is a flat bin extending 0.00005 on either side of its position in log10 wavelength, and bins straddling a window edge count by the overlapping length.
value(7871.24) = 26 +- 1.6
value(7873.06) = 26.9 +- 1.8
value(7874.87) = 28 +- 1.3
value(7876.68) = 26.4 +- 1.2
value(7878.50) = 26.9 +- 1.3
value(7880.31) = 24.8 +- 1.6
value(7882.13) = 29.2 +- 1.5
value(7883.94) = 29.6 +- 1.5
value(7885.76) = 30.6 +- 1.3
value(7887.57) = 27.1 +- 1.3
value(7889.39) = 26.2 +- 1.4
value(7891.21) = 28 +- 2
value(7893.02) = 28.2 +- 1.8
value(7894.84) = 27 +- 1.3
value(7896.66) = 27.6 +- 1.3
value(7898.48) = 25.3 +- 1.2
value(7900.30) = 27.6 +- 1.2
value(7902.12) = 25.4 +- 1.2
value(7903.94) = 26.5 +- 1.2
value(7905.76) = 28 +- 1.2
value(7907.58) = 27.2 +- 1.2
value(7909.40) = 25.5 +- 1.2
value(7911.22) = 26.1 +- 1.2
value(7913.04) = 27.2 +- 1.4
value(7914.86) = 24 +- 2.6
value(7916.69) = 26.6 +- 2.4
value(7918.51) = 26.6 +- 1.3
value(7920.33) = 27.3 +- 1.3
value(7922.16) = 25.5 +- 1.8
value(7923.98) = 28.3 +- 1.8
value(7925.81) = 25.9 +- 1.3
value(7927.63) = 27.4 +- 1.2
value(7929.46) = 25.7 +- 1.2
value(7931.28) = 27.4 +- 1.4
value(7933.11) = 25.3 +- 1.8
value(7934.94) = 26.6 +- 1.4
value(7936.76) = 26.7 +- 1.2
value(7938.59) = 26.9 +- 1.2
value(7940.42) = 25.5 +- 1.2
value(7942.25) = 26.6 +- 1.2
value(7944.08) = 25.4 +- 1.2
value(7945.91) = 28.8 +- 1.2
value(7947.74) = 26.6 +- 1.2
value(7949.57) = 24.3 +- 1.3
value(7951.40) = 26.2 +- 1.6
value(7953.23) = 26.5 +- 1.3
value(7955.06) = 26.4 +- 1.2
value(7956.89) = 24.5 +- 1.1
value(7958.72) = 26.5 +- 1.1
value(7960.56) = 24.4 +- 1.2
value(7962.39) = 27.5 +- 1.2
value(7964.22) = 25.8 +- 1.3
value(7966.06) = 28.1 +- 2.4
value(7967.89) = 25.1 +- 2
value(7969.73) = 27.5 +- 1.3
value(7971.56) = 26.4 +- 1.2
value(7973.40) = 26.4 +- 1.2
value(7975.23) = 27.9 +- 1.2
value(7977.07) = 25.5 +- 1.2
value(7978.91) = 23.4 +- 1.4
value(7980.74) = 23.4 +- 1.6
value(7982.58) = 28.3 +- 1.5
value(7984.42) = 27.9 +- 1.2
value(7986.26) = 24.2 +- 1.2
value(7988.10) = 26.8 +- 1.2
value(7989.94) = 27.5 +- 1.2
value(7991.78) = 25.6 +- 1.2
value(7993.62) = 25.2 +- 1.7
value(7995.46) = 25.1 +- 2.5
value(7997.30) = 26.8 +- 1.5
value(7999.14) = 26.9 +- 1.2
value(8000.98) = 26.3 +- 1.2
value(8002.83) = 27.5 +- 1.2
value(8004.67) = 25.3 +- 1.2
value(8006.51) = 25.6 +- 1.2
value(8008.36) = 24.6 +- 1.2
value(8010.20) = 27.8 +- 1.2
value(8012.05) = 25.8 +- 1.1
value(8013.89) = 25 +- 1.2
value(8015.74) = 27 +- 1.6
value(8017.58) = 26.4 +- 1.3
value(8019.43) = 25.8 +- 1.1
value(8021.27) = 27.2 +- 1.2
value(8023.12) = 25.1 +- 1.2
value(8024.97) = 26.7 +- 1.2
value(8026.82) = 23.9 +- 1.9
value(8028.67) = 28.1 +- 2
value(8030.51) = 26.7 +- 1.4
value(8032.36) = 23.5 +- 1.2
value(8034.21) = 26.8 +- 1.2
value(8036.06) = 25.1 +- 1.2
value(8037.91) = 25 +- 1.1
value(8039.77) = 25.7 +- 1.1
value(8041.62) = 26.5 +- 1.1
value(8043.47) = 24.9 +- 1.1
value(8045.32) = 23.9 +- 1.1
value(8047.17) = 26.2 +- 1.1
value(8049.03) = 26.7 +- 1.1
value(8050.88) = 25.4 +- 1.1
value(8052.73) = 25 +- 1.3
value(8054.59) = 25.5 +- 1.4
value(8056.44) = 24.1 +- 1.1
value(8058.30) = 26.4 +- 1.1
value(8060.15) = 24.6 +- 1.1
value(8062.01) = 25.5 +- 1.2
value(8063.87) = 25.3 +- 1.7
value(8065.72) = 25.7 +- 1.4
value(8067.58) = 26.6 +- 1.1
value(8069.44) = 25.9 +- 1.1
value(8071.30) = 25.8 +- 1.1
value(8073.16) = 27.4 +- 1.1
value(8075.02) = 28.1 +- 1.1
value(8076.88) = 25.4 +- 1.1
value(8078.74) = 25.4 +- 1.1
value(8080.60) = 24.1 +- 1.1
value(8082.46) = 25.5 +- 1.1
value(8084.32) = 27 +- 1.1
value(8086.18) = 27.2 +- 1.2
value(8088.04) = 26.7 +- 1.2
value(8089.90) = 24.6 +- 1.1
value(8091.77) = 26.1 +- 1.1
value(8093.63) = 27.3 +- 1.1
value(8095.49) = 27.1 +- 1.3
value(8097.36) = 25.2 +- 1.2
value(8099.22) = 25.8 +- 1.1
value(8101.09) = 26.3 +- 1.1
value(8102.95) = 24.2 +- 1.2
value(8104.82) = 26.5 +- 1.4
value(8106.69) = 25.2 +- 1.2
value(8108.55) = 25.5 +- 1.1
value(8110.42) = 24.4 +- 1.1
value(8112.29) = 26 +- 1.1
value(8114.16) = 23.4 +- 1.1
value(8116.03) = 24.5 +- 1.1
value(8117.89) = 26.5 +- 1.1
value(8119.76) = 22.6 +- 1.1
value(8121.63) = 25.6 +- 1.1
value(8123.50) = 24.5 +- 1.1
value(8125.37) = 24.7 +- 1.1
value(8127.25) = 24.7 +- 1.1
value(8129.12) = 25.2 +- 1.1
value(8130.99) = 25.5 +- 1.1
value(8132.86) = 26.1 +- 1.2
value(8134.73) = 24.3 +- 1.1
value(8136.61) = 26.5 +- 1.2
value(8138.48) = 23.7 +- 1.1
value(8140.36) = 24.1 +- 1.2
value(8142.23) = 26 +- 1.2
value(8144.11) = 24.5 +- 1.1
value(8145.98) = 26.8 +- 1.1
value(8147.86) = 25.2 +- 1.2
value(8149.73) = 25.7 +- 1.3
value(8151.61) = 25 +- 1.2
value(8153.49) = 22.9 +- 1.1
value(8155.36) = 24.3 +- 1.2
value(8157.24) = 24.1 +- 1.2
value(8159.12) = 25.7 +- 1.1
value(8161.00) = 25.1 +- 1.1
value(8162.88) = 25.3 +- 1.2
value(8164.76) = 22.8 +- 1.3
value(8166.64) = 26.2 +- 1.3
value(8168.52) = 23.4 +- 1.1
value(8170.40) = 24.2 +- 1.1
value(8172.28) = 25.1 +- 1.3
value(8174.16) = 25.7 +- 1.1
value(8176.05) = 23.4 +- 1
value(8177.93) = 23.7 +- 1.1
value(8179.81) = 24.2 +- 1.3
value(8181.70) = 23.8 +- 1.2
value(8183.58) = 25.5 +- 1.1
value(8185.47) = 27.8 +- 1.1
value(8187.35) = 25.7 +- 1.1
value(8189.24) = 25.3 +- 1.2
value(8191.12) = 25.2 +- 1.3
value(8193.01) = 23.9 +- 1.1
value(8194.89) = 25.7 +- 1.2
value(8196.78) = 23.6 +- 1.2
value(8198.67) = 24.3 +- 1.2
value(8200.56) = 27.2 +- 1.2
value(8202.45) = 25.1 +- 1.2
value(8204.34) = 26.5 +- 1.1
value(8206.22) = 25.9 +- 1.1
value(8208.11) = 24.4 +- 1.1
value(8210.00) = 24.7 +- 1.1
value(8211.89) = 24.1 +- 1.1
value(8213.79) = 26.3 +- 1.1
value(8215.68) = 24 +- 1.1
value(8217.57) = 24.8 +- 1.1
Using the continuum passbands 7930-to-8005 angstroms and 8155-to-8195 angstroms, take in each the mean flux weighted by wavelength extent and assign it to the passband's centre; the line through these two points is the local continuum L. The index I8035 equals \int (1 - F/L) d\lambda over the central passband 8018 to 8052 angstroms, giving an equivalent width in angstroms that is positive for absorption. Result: 0.0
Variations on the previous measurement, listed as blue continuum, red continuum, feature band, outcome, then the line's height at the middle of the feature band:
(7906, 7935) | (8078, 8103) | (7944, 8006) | 0.25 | 26.3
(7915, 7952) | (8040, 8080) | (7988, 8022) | -0.23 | 26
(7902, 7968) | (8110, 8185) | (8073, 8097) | -0.94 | 25.3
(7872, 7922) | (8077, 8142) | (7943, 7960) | 0.31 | 26.6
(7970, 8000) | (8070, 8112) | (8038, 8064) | 0.61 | 26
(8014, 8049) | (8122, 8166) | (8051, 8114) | -0.90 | 25.4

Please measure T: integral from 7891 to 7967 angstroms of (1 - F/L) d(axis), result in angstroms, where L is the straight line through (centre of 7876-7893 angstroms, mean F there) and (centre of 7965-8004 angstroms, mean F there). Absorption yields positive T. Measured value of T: 1.61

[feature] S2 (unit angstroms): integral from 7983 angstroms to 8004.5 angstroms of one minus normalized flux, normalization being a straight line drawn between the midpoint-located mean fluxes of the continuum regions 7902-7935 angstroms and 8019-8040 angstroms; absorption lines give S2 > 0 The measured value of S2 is -0.3 angstroms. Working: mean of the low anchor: 26.5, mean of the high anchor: 25.8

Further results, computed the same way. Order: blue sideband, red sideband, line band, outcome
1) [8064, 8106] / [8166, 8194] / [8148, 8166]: 0.40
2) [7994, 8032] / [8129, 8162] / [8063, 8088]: -0.50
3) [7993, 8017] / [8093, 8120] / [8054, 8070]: 0.13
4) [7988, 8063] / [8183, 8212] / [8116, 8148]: 0.58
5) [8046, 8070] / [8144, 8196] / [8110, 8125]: 0.30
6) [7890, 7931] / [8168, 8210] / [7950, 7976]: 0.04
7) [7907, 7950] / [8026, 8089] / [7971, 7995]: 0.11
